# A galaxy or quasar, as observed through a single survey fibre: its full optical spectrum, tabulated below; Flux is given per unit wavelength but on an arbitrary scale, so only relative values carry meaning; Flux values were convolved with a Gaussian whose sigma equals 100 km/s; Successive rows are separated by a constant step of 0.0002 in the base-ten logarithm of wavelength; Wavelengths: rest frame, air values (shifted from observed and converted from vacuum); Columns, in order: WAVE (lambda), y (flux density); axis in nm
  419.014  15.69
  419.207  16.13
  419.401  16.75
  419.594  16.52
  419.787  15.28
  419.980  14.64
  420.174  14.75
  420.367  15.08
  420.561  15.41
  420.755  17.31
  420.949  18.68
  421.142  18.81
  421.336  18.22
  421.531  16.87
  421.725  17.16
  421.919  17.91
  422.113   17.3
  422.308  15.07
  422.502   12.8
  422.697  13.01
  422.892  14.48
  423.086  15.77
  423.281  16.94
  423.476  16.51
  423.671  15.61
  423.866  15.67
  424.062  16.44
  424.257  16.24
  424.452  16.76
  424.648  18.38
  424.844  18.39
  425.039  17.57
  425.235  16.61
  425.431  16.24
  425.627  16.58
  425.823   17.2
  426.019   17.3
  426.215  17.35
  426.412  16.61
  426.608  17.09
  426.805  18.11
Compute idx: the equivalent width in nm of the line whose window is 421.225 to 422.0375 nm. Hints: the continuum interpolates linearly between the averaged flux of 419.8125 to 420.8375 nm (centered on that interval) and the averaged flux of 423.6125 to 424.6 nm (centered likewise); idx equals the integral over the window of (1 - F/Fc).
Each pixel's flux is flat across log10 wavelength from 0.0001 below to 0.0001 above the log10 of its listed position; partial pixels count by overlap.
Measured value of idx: -0.10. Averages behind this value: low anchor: 15.4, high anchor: 16.3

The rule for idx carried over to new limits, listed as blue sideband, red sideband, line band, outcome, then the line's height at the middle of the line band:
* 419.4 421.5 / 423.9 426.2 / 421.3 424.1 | 0.139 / 16.8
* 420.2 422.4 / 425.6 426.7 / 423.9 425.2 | -0.011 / 17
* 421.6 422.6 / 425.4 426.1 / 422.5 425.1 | 0.051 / 16.4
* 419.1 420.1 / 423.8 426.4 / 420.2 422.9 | -0.014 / 16.2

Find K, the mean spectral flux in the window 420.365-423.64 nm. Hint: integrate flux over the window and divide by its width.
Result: 16.3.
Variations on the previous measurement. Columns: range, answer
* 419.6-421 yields 15.8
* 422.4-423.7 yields 15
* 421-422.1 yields 17.8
